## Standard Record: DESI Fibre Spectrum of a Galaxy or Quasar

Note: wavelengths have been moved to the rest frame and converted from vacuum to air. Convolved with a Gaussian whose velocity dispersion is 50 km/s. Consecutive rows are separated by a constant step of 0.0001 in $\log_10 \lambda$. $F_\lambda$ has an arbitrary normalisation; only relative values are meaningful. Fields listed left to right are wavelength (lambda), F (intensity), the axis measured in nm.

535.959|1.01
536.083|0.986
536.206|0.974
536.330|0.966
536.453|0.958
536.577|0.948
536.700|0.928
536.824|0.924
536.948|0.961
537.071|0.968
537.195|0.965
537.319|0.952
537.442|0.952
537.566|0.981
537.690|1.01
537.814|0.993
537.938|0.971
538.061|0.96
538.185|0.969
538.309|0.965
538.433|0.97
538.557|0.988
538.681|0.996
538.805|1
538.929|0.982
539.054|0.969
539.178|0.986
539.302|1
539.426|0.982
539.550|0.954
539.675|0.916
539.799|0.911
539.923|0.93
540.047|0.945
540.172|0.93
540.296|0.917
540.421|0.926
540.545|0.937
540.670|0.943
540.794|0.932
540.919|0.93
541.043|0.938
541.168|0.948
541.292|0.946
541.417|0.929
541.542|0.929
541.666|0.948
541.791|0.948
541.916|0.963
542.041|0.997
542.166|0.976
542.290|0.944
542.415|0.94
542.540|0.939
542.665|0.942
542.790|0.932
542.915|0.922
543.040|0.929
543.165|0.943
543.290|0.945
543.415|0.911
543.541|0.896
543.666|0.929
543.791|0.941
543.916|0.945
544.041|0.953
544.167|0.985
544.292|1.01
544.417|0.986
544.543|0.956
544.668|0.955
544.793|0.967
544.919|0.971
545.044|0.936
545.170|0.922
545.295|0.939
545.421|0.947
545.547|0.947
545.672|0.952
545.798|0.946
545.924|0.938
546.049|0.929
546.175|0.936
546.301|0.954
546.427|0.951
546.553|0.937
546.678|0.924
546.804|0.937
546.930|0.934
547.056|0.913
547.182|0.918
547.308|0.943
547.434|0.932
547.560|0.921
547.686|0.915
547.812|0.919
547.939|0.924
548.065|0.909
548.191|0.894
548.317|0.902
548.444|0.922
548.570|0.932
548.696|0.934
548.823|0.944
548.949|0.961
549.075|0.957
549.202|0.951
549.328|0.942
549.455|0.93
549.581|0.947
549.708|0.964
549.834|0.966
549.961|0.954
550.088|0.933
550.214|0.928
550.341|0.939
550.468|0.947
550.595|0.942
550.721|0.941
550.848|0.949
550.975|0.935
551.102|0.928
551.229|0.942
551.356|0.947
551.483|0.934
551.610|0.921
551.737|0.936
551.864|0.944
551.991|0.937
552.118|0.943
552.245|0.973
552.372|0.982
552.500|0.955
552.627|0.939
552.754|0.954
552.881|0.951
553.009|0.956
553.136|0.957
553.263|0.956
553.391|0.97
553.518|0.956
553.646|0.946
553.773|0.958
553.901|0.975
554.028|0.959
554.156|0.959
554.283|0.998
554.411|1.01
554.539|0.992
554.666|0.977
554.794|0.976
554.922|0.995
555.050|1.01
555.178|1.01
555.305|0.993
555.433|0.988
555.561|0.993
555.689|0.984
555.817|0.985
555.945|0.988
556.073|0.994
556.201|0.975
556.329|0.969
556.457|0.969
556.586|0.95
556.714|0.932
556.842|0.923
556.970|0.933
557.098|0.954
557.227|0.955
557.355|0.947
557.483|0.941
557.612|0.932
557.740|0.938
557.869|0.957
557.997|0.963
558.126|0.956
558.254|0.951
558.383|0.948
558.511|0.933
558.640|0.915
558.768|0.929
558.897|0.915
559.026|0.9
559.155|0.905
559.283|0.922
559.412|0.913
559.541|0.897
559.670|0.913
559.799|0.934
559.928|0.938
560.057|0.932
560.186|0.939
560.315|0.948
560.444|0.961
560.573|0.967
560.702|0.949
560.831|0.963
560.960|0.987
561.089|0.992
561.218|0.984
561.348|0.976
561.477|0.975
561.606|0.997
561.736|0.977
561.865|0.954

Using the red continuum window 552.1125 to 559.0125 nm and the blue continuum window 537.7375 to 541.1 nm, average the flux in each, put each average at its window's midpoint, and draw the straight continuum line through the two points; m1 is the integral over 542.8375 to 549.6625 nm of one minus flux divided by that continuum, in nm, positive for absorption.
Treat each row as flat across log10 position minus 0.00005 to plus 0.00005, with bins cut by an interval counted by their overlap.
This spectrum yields 0.15 nm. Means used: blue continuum 0.957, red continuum 0.962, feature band 0.939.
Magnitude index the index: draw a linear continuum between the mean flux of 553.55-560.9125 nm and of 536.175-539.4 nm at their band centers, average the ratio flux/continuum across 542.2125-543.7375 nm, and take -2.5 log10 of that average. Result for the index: 0.04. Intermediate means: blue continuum 0.971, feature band 0.932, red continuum 0.955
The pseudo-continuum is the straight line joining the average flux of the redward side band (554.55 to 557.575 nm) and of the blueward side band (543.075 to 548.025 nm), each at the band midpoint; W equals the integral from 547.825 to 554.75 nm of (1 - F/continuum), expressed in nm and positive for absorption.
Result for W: 0.07 nm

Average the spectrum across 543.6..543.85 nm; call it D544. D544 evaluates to 0.936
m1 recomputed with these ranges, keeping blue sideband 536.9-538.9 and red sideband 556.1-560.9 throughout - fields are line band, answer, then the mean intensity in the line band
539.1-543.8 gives 0.14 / 0.942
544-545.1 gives -0.01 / 0.969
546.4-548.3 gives 0.07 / 0.924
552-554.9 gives -0.05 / 0.965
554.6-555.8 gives -0.06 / 0.992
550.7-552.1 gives 0.02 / 0.937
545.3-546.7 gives 0.03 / 0.942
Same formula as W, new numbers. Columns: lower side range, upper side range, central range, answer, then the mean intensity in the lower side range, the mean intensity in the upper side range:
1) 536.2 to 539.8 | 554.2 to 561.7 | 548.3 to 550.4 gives 0.043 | 0.967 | 0.958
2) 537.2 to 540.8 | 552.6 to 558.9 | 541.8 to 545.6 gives 0.051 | 0.961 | 0.963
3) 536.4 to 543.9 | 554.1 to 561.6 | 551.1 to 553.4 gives 0.017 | 0.951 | 0.958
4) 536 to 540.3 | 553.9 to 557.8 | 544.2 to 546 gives 0.021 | 0.964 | 0.971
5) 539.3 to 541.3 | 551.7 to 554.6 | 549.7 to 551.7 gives 0.033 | 0.939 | 0.961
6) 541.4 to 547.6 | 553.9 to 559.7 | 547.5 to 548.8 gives 0.041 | 0.944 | 0.957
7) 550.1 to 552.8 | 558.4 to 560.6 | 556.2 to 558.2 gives -0.037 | 0.943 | 0.927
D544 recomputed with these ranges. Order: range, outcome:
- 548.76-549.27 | 0.954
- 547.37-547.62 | 0.927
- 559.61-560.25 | 0.931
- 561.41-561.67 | 0.988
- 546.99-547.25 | 0.916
